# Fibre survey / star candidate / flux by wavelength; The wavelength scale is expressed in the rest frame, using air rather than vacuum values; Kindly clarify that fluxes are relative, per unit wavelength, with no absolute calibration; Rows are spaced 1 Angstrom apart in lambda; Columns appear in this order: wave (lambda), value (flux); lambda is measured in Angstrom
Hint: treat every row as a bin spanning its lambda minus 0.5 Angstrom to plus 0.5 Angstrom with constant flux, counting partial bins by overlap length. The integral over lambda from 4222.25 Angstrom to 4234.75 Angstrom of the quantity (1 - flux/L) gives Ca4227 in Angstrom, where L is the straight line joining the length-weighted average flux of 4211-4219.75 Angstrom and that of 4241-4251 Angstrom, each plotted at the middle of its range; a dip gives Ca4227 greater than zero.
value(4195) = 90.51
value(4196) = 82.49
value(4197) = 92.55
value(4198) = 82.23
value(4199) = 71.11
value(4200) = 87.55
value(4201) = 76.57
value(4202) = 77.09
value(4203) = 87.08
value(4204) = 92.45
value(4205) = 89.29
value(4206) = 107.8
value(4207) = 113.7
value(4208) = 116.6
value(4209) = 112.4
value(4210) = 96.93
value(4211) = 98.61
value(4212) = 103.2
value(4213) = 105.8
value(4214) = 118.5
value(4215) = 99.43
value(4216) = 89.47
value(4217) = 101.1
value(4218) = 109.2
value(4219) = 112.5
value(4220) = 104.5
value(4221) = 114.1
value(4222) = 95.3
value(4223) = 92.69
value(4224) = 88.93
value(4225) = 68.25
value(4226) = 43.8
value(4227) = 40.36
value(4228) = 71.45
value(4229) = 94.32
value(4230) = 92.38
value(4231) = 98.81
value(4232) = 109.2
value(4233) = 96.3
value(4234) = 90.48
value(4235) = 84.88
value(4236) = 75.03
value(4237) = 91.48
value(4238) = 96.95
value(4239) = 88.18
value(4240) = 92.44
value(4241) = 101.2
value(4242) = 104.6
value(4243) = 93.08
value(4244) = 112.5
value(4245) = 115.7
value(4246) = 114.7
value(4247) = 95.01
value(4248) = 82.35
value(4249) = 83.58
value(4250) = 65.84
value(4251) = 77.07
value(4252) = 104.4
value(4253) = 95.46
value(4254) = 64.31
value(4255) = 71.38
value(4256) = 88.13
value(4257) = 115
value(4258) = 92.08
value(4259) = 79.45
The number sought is 2.24 Angstrom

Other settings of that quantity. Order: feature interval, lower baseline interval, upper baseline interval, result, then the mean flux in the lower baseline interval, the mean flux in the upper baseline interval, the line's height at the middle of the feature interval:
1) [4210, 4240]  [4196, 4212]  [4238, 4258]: 0.3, 93.4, 93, 93.2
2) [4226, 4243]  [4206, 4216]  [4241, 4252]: 1.9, 106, 95.2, 99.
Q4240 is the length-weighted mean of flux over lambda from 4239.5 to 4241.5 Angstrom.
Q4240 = 96.8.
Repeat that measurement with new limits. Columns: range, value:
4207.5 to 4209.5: 114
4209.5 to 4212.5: 99.6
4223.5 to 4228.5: 62.6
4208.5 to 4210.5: 105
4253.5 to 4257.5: 84.7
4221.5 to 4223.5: 94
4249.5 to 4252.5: 82.4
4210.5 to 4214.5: 107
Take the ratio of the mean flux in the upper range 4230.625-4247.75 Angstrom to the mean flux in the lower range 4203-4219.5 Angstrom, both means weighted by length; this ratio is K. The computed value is 0.94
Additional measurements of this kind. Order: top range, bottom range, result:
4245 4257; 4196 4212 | 0.94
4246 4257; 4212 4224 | 0.83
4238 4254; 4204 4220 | 0.90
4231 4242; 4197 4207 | 1.07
